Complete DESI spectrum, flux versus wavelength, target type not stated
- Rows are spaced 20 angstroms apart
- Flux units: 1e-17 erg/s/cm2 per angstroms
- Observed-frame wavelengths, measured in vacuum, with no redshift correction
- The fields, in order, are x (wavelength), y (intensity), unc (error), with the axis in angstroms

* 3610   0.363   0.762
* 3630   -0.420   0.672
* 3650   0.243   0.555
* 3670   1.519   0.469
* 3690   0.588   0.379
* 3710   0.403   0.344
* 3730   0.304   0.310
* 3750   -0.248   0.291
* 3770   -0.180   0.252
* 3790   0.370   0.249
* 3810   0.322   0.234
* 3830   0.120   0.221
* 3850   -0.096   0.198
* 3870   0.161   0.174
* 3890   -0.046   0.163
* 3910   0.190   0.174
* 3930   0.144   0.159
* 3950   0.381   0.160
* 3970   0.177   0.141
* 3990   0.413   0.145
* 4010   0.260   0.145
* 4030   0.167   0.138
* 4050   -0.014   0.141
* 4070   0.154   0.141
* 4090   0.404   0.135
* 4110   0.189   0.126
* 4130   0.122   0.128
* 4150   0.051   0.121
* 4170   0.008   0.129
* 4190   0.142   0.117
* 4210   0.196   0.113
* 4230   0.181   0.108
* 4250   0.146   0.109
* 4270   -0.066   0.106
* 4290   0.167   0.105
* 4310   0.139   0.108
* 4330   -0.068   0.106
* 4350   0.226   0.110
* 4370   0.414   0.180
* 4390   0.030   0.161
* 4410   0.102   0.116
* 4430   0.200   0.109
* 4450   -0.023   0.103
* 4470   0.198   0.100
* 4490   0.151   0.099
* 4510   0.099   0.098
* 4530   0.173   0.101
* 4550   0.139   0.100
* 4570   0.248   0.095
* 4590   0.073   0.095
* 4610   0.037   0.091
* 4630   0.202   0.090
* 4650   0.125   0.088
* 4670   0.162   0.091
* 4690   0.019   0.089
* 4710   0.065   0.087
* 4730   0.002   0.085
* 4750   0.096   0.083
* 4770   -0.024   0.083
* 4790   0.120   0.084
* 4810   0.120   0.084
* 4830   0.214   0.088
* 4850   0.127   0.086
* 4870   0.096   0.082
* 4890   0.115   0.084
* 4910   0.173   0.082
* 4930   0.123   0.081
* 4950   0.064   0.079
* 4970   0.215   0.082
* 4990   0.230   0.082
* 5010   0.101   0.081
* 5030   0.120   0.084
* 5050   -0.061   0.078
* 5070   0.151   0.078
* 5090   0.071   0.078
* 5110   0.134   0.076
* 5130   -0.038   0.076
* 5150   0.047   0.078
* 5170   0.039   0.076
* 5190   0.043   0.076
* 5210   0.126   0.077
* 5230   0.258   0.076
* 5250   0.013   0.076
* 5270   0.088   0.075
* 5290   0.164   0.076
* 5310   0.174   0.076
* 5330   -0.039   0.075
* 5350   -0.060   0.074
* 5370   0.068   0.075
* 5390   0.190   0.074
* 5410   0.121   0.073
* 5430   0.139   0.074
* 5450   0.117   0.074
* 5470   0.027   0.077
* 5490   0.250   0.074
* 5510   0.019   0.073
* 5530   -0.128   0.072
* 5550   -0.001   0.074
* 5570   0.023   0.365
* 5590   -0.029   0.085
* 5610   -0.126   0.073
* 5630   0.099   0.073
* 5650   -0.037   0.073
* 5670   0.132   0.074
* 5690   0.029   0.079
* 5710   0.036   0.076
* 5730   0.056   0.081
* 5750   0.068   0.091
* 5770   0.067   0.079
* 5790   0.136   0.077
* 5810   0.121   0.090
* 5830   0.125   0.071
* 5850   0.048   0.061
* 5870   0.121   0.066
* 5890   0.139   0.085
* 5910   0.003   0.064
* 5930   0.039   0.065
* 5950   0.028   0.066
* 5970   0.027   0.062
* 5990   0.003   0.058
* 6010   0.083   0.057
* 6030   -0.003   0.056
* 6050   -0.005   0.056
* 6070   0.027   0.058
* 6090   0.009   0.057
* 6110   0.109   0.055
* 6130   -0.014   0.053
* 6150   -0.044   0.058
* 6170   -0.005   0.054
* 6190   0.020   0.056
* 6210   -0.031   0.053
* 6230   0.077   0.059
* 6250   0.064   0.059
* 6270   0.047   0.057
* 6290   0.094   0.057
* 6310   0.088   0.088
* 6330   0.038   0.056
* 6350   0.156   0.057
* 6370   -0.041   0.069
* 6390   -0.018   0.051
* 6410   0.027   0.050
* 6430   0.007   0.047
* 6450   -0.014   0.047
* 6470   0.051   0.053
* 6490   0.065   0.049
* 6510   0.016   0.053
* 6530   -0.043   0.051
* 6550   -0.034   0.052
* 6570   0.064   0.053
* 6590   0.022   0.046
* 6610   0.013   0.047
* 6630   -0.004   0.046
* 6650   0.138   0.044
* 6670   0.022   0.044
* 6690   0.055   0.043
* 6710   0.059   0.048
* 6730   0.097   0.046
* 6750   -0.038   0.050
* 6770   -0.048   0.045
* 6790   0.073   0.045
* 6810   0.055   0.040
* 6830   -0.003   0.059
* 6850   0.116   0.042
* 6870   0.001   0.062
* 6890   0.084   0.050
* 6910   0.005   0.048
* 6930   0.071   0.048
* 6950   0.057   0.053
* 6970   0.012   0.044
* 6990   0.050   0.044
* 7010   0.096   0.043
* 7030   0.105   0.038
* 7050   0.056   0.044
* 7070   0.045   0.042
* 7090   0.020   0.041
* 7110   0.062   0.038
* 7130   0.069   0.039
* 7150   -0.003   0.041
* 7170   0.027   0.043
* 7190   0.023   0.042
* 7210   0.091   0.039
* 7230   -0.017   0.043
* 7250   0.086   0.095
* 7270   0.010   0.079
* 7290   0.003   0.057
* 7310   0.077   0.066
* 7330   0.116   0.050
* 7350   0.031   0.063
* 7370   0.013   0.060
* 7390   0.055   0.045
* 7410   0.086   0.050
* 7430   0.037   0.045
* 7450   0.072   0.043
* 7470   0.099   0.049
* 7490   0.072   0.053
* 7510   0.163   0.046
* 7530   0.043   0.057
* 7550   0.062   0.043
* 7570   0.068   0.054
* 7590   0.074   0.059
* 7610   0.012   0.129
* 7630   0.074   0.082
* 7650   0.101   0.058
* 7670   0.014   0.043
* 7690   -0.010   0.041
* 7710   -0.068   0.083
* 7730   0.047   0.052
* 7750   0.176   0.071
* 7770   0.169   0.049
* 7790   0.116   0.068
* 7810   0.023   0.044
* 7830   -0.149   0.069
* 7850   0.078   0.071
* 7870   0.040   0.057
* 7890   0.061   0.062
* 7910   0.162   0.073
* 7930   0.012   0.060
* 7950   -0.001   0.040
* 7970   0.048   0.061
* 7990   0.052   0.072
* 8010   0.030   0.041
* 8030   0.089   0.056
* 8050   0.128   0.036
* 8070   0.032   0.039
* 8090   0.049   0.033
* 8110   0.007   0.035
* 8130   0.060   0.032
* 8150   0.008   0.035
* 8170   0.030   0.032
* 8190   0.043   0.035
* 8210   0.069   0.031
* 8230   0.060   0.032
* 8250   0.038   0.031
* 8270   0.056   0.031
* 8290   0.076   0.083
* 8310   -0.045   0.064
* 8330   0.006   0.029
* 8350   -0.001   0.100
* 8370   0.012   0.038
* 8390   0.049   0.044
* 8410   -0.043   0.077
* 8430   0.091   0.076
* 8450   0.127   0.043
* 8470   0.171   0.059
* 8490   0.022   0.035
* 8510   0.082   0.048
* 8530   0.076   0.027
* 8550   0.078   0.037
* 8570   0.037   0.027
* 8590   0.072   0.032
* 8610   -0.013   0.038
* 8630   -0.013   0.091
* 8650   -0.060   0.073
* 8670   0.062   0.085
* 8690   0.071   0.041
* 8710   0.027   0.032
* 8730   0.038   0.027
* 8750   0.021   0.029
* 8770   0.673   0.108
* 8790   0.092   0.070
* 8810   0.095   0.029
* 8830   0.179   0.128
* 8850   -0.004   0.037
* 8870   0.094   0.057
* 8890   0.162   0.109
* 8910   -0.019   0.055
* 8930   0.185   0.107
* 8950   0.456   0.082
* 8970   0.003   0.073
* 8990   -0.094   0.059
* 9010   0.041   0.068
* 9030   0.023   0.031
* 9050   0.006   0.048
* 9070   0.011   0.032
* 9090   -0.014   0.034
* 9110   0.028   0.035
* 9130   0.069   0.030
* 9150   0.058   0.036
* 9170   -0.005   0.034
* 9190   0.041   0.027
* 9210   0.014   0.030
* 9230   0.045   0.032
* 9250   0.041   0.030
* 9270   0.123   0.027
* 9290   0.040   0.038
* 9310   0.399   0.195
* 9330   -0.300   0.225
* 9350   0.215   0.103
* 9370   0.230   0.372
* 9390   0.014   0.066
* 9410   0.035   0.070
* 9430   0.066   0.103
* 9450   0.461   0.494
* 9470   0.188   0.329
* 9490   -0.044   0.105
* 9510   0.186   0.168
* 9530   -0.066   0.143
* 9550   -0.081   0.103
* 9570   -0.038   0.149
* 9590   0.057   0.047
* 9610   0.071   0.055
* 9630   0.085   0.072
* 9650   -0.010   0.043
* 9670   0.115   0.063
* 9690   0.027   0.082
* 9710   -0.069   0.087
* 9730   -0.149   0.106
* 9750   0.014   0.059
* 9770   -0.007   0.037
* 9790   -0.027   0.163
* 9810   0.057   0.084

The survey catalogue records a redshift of 1.398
